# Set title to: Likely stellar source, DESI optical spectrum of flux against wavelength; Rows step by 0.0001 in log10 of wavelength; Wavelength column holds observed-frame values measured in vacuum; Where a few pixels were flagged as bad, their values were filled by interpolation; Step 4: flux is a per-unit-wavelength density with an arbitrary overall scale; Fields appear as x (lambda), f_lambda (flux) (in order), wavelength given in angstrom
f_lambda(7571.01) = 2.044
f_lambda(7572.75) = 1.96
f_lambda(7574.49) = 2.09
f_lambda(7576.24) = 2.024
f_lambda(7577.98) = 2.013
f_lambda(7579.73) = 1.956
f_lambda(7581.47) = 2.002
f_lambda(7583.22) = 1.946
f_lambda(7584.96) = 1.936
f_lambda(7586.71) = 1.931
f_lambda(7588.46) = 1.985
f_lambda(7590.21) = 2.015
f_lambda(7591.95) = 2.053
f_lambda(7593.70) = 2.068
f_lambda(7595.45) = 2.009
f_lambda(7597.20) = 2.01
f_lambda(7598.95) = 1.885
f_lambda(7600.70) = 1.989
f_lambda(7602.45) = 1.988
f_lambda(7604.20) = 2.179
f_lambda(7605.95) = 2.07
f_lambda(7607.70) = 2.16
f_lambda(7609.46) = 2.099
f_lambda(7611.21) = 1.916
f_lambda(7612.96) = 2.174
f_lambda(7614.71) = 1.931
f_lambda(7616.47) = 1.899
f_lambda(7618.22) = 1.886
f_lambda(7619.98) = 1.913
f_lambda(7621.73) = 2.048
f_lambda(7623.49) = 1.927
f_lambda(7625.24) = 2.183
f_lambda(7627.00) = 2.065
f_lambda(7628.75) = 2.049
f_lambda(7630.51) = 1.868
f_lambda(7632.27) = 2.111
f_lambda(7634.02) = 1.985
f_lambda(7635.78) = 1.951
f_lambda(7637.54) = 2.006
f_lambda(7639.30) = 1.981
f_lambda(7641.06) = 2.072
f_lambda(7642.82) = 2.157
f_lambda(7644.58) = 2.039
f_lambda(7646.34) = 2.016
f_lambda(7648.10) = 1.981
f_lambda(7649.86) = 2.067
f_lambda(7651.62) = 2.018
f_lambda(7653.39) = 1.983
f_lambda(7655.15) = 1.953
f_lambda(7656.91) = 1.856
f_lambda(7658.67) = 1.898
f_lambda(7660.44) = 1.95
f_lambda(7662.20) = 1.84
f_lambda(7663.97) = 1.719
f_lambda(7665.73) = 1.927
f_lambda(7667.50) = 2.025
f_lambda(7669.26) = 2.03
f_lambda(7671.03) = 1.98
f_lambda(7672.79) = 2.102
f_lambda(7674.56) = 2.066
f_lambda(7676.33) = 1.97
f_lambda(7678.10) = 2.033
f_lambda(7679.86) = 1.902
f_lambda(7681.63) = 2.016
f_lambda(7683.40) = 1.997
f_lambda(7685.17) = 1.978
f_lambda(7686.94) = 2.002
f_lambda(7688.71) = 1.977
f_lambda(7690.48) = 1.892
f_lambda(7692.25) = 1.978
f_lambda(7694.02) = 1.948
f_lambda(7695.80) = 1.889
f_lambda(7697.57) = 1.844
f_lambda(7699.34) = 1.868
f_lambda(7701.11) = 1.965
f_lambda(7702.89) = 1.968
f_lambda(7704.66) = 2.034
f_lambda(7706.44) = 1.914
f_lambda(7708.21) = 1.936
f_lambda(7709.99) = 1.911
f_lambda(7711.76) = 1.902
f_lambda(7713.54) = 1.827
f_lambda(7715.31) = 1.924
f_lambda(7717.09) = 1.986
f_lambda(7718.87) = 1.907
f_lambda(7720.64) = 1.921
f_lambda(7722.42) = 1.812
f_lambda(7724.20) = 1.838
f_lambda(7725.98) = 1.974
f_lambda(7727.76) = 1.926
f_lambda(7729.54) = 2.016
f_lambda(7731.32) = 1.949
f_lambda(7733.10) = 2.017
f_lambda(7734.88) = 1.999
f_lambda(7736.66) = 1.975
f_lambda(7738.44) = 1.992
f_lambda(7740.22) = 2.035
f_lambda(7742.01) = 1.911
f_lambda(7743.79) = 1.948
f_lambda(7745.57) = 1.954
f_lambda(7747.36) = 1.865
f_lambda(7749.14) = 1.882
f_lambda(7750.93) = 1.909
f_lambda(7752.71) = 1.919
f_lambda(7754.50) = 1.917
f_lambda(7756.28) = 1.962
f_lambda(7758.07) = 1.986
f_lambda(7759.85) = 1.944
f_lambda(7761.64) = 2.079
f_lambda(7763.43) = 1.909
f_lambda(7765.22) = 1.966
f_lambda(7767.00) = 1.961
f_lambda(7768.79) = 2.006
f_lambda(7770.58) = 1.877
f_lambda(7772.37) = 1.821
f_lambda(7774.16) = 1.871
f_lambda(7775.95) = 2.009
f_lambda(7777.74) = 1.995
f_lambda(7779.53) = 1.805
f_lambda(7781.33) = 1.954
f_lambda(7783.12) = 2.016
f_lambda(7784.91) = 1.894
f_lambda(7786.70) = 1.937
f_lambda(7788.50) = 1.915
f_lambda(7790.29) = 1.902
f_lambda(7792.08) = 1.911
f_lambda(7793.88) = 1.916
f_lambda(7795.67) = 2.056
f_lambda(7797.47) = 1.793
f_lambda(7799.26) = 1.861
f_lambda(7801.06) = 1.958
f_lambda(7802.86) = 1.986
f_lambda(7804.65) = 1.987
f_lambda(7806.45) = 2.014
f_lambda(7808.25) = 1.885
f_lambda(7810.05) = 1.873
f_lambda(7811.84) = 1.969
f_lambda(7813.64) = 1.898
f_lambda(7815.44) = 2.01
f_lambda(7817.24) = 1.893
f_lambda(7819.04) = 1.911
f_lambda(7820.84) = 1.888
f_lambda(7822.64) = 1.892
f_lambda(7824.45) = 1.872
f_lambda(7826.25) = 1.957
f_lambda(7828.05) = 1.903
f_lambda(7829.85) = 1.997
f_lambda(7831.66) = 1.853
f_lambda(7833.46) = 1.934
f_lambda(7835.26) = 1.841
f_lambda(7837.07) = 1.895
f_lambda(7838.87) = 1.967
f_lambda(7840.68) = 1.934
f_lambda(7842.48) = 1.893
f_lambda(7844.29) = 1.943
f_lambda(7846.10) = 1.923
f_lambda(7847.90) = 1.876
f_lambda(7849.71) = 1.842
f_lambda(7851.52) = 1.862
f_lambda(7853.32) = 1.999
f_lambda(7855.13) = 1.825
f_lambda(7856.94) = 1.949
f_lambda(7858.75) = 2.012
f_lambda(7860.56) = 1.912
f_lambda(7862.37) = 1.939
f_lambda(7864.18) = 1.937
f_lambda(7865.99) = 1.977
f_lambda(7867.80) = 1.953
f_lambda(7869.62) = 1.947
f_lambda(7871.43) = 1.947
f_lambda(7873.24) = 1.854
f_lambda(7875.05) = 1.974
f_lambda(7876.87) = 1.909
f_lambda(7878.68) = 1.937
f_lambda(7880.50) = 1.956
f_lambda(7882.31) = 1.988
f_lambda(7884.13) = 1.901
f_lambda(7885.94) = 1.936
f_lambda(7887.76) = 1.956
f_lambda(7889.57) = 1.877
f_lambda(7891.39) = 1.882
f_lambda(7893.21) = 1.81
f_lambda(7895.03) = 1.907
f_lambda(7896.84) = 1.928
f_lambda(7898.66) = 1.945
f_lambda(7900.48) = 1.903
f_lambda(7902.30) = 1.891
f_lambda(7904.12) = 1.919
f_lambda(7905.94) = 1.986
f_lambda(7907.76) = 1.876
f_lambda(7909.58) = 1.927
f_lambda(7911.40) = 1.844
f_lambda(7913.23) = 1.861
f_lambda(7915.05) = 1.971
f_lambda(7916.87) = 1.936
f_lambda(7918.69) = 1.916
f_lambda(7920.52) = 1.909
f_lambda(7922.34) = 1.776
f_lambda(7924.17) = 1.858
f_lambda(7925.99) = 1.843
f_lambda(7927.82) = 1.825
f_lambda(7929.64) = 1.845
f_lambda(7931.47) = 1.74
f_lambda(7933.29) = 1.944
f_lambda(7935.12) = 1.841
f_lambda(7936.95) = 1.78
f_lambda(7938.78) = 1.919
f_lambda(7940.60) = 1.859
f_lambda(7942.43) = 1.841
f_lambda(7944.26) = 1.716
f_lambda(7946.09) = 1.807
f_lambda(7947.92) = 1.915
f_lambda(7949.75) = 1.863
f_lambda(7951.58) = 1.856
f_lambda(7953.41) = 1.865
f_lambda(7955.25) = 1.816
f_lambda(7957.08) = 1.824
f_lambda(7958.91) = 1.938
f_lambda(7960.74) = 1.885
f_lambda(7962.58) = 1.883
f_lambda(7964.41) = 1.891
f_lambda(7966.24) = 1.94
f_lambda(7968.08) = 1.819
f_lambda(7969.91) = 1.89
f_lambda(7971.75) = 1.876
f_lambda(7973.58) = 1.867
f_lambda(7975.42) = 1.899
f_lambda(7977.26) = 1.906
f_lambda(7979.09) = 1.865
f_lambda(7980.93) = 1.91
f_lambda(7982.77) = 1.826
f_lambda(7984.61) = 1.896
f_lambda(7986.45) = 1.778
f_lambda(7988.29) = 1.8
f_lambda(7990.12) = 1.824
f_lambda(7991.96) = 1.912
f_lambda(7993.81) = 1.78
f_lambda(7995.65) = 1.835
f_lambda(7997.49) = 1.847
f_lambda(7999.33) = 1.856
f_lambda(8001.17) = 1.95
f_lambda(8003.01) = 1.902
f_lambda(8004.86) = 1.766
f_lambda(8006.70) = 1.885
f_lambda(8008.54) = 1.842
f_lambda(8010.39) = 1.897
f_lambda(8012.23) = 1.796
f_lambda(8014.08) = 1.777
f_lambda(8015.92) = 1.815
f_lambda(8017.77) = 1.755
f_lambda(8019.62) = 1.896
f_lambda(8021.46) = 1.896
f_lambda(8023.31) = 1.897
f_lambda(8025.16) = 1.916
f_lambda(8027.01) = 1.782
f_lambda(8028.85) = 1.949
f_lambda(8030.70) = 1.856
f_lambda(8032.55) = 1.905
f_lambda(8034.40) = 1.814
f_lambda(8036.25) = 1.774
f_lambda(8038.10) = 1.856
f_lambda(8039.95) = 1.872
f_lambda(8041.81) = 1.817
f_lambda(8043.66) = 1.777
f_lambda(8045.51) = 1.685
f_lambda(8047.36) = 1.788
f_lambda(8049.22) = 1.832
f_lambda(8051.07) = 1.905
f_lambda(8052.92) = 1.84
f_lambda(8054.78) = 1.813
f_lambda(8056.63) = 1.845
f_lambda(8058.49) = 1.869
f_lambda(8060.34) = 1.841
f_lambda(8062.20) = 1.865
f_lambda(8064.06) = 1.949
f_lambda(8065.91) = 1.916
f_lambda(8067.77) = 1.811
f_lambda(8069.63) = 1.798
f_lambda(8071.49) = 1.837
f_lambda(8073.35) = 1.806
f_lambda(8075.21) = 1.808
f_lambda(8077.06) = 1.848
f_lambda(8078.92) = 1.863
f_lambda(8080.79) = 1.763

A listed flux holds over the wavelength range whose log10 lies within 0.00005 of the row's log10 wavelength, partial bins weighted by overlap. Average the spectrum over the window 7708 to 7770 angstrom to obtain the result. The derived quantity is 1.94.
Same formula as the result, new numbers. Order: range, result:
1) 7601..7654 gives 2.02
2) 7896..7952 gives 1.87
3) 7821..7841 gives 1.91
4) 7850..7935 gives 1.91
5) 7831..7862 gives 1.91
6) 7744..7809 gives 1.93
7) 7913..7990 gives 1.86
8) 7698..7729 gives 1.92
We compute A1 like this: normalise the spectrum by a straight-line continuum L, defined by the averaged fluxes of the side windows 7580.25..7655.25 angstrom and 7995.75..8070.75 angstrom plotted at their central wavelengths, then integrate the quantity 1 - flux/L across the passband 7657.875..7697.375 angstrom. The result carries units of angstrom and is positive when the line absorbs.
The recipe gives 0.6 angstrom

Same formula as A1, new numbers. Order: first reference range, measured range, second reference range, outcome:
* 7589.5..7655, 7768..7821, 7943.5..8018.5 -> 0.3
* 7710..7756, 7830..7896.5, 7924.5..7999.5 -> -1.1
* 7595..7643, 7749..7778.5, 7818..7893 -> 0.2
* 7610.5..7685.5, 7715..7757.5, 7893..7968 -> 0.3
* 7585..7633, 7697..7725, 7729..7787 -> 0.8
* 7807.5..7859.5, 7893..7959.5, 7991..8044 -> 0.4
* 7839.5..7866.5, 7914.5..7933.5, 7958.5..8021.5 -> 0.2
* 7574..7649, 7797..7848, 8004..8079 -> 0.2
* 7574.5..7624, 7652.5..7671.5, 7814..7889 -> 0.6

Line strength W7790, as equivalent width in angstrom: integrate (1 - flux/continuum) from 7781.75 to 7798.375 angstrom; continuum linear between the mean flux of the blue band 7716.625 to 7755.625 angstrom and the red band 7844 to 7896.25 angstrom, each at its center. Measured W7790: 0.0 angstrom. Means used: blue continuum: 1.94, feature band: 1.93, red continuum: 1.92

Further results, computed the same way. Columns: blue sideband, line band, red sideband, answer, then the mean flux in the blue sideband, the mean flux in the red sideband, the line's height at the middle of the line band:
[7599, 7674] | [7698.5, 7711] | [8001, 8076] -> 0.2 angstrom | 2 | 1.84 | 1.97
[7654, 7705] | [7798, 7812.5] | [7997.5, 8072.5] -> -0.2 angstrom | 1.95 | 1.85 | 1.91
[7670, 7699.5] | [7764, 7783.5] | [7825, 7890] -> 0.1 angstrom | 1.97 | 1.93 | 1.95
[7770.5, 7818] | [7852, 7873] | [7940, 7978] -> -0.4 angstrom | 1.93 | 1.86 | 1.9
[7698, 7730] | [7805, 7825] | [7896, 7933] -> -0.2 angstrom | 1.92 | 1.89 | 1.9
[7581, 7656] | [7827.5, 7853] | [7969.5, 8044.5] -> 0.2 angstrom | 2.01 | 1.85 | 1.92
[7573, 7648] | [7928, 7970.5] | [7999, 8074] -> 0.6 angstrom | 2.01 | 1.85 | 1.88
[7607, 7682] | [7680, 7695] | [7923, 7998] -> 0.0 angstrom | 1.99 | 1.85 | 1.97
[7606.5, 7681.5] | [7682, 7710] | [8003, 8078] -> 0.4 angstrom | 1.99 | 1.84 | 1.97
